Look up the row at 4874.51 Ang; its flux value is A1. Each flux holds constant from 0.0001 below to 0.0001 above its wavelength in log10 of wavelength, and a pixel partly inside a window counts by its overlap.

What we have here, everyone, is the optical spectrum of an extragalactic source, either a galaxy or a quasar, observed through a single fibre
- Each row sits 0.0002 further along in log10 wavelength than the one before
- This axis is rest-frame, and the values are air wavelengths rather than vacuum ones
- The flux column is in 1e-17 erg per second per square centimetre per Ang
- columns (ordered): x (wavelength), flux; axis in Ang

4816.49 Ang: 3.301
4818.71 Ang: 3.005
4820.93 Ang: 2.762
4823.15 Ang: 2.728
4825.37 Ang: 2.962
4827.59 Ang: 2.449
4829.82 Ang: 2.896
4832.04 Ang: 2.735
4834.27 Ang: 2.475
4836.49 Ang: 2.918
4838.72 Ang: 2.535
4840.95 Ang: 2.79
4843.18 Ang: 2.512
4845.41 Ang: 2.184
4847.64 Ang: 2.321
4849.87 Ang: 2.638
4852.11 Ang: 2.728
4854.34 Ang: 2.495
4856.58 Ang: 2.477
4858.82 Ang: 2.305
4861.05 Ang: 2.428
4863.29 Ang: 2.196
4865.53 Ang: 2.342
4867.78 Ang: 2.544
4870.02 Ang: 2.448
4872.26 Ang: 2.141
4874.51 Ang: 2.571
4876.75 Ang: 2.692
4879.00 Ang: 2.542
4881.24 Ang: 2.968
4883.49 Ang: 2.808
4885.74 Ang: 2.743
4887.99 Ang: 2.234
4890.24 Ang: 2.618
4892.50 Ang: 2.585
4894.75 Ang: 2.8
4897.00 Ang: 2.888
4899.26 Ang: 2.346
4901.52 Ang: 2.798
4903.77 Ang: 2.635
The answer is 2.571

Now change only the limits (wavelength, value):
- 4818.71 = 3.005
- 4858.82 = 2.305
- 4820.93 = 2.762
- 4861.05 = 2.428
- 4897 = 2.888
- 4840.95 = 2.79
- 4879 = 2.542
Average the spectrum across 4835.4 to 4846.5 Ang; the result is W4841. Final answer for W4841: 2.59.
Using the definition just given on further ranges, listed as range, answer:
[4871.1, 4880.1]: 2.49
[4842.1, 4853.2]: 2.48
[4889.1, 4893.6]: 2.6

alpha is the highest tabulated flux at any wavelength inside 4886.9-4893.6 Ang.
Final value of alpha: 2.618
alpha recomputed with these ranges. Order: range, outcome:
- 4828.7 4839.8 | 2.918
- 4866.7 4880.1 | 2.692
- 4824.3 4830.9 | 2.962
